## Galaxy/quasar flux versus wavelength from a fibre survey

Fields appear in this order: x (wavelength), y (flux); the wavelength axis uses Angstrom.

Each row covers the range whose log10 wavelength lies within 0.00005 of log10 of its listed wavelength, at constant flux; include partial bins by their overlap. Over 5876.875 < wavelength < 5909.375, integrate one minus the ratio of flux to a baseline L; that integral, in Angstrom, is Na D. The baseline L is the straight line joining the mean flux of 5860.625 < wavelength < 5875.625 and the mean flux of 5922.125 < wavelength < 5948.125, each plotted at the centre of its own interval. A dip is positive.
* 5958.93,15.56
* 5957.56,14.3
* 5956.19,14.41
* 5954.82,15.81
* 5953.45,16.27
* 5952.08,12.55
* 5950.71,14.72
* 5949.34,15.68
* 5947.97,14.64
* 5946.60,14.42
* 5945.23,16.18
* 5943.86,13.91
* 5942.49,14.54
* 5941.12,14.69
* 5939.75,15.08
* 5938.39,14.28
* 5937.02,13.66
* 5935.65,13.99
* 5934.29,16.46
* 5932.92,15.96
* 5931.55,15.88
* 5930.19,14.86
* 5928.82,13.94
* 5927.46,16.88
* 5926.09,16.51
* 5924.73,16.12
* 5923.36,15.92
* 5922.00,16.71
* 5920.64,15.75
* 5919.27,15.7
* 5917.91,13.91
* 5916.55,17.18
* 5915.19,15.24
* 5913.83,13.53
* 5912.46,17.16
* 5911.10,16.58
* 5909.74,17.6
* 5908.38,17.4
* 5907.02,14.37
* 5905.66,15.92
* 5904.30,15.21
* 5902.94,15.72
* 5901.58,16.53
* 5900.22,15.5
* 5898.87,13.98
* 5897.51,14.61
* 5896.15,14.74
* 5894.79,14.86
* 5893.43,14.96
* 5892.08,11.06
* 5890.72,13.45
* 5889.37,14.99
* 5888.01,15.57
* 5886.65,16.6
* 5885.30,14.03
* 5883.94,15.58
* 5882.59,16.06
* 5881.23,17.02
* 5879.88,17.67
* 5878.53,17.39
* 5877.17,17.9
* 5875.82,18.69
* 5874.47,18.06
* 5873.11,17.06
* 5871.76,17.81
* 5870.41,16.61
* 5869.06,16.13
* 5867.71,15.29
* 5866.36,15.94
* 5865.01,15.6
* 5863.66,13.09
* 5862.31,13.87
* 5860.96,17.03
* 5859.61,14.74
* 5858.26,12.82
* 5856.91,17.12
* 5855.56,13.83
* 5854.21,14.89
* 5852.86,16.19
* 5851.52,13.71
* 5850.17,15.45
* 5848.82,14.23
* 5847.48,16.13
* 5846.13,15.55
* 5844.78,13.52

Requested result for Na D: 0.7 Angstrom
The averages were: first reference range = 16.1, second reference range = 15.2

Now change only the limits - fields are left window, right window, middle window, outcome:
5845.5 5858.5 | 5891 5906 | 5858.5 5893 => -2.16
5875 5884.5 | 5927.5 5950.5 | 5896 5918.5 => 0.74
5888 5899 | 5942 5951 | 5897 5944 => -3.10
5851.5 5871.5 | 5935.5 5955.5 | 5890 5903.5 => 0.43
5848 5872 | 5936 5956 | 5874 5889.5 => -1.63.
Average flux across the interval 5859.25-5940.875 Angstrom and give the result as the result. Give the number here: 15.7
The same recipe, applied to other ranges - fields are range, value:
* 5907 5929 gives 16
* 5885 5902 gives 14.7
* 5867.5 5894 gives 16.1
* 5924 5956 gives 15.1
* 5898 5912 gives 15.9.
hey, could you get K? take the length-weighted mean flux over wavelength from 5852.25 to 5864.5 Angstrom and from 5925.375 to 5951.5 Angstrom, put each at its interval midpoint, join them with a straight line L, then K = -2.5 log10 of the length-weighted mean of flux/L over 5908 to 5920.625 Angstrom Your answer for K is -0.07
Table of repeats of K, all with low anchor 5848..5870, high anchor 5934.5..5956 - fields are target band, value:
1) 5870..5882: -0.175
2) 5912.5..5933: -0.060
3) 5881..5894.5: 0.005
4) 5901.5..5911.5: -0.089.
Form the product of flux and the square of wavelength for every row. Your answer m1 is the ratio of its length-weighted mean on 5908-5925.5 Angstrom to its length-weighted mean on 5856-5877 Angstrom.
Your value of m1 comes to 1.0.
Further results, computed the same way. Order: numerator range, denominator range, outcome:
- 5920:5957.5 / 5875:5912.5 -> 0.98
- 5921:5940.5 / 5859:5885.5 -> 0.97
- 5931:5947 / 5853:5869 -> 1.02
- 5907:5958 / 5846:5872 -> 1.03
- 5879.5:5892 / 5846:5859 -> 1.04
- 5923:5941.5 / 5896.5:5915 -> 0.98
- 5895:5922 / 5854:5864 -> 1.08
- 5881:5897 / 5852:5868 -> 1.00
